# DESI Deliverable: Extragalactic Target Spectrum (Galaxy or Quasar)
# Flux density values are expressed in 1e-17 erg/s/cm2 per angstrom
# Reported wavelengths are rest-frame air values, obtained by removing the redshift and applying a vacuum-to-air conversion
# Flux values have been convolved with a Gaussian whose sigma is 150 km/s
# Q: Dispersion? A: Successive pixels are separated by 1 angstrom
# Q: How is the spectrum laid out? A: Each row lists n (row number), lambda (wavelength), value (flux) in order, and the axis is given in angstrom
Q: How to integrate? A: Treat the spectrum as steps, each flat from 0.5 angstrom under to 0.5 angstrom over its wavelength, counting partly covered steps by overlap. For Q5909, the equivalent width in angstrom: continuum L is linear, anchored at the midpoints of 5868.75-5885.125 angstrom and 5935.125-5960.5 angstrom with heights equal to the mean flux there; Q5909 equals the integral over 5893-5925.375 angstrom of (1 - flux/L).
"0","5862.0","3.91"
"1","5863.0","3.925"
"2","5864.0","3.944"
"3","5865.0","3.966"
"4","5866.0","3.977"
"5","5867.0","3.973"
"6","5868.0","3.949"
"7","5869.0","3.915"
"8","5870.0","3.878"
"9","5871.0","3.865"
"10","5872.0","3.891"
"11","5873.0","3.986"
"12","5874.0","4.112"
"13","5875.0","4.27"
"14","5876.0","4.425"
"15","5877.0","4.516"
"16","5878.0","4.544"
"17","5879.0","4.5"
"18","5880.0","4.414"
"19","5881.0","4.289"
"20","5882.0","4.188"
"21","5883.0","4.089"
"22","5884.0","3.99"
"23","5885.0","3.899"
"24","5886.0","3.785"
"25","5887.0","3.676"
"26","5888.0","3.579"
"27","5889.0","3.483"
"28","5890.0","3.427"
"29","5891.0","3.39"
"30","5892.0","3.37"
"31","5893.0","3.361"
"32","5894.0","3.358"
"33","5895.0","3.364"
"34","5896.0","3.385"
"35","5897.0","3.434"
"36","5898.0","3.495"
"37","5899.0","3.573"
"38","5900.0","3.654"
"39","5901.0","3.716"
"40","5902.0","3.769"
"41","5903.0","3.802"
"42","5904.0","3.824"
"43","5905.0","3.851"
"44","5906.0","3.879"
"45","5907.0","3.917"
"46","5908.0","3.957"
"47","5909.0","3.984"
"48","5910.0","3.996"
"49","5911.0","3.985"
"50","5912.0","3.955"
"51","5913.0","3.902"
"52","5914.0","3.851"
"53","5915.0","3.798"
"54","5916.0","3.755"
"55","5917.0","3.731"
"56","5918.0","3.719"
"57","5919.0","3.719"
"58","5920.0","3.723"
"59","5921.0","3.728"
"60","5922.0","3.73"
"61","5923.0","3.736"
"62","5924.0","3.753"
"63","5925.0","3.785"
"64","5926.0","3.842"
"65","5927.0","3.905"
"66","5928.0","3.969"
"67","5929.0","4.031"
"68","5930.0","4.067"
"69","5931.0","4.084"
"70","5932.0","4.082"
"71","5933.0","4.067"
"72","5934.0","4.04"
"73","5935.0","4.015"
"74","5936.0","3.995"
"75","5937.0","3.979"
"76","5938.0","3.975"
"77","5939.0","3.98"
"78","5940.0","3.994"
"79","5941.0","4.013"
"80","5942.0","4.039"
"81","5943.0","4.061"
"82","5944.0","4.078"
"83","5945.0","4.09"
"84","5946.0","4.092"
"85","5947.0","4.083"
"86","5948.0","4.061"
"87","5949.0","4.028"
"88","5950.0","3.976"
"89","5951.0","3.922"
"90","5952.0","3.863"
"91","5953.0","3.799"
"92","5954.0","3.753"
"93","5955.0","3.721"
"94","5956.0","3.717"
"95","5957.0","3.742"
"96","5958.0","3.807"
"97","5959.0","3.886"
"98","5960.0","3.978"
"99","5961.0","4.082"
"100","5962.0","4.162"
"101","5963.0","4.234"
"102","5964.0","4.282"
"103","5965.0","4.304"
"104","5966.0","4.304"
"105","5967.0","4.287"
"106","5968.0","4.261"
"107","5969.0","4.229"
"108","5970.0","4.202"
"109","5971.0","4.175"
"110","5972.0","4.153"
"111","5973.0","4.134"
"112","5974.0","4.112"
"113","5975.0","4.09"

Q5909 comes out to 2.6 angstrom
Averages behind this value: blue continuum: 4.17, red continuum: 3.95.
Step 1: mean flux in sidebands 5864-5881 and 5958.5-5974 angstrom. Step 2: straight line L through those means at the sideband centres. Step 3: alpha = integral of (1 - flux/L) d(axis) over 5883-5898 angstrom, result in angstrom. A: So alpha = 2.1 angstrom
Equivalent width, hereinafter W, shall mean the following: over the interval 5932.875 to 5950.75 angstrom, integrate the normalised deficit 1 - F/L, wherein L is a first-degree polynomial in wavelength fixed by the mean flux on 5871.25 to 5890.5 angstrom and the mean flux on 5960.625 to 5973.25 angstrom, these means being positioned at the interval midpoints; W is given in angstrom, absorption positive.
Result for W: 0.61 angstrom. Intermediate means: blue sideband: 4.05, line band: 4.03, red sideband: 4.22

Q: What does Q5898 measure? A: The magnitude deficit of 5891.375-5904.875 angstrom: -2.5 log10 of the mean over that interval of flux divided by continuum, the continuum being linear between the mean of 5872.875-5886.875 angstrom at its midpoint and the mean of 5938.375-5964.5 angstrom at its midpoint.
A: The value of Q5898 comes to 0.17 mag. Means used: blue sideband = 4.21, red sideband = 3.98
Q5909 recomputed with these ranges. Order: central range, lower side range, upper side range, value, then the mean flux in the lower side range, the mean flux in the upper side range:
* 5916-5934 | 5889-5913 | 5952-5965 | -0.4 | 3.67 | 3.94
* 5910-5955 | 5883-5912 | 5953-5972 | -0.4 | 3.69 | 4.06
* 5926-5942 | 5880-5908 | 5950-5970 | -0.5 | 3.7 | 4.02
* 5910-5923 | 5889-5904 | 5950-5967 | -0.5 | 3.52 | 3.98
